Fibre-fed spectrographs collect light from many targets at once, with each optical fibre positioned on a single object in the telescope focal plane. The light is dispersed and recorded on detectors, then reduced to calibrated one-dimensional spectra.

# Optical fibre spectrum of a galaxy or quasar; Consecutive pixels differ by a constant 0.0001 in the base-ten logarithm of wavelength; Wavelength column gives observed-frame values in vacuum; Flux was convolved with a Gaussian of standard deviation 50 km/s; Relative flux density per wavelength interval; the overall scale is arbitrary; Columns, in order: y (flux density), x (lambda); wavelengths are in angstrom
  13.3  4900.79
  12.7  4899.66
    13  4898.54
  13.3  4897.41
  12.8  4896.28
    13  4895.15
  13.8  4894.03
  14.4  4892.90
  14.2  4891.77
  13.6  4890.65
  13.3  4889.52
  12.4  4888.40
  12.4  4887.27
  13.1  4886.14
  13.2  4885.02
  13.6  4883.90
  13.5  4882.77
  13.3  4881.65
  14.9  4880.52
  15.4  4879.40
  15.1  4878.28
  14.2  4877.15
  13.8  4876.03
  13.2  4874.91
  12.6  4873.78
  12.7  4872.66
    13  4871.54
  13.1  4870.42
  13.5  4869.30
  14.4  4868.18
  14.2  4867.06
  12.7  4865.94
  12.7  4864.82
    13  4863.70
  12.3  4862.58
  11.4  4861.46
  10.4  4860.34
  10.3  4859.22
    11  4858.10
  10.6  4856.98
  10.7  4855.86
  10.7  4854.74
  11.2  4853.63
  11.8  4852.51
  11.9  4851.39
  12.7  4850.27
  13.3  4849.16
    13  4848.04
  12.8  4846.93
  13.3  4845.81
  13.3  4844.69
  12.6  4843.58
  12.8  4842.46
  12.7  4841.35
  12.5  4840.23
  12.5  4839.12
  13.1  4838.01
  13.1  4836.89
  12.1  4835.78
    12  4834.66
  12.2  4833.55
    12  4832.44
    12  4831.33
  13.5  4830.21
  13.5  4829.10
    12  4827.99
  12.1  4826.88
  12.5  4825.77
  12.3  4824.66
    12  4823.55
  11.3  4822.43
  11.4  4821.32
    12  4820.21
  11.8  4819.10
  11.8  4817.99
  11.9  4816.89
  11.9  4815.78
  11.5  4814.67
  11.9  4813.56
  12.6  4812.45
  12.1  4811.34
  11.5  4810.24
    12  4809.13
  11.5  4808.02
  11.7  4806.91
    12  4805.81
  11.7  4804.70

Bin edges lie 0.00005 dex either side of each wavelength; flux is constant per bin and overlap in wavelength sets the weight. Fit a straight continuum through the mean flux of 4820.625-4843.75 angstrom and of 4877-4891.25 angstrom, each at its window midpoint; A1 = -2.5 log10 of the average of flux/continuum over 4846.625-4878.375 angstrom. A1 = 0.06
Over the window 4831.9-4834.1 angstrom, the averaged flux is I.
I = 12.1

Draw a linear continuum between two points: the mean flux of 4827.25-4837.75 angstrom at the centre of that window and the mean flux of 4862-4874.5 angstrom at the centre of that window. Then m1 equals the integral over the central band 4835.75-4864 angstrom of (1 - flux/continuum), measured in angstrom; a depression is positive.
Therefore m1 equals 1.5 angstrom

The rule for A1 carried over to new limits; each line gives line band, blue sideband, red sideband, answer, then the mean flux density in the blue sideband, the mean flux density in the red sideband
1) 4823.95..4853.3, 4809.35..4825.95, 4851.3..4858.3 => -0.10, 11.9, 11.1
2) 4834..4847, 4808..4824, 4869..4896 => -0.02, 11.8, 13.5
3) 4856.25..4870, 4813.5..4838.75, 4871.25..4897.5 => 0.07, 12.2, 13.5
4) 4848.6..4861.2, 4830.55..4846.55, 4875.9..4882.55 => 0.18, 12.6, 14.4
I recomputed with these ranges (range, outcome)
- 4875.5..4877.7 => 14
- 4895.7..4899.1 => 13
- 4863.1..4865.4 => 12.8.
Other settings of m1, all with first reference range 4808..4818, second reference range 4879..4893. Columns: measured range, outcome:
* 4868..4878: -0.08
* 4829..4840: -0.14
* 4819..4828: 0.15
